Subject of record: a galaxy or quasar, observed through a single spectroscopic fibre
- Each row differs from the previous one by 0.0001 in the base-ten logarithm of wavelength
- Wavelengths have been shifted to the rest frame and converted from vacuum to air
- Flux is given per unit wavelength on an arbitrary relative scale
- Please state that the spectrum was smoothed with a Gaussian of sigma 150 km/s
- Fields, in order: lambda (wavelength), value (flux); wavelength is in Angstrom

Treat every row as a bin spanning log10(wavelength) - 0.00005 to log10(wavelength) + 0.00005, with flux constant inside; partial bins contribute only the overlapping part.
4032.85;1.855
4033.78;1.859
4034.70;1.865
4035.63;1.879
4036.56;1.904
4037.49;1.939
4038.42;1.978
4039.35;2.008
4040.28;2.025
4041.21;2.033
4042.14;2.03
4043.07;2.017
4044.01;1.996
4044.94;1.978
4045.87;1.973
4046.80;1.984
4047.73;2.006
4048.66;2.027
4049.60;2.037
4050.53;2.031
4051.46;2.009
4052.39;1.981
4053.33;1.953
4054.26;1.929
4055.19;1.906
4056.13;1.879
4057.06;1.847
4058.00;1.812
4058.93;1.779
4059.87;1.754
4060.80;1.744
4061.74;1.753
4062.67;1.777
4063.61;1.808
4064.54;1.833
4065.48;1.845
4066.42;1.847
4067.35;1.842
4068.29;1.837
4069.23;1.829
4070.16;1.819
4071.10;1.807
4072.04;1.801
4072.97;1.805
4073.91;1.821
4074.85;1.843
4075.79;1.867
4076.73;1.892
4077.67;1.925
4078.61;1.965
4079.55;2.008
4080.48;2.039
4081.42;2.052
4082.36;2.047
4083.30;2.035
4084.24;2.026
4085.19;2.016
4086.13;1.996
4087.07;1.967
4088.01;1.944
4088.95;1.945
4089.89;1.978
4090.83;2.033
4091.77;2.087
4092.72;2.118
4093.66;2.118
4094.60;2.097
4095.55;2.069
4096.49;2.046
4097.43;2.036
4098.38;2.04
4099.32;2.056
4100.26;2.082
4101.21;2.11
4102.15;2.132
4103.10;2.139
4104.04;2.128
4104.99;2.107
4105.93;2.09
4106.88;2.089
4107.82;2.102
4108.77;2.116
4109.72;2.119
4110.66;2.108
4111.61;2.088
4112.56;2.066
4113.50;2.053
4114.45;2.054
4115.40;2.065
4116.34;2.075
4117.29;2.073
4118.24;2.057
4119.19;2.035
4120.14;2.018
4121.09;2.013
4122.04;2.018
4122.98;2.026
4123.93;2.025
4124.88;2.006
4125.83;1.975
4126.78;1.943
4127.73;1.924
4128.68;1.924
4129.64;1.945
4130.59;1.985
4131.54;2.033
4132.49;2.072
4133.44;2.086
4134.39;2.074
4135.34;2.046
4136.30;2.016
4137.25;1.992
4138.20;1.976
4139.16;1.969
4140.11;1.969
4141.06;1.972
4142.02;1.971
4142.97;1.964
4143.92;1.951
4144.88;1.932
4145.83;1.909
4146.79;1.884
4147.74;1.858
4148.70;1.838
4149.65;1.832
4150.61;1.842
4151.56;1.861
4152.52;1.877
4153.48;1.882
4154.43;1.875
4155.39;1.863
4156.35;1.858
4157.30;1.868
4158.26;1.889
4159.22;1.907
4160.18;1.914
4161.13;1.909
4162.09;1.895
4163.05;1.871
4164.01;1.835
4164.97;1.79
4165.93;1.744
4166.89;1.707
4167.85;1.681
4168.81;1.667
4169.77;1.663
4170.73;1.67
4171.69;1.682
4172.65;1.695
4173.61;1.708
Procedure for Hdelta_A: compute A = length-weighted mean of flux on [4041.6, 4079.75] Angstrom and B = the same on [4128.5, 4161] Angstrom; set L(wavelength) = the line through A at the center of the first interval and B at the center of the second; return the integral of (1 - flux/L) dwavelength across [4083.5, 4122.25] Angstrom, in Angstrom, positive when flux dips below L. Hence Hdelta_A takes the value -3.0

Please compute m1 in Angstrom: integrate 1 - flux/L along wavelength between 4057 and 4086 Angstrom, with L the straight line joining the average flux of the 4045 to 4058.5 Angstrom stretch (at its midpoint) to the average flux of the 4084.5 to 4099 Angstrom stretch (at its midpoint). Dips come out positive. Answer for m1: 1.7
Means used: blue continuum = 1.96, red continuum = 2.03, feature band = 1.87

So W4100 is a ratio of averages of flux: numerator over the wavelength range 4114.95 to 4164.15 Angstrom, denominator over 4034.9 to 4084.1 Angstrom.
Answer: 1.02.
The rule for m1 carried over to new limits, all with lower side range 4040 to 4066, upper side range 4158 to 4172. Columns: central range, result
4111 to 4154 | -3.68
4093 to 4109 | -1.97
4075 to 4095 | -1.32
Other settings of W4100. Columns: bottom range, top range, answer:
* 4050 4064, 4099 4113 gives 1.13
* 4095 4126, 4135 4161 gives 0.93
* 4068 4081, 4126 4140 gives 1.06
